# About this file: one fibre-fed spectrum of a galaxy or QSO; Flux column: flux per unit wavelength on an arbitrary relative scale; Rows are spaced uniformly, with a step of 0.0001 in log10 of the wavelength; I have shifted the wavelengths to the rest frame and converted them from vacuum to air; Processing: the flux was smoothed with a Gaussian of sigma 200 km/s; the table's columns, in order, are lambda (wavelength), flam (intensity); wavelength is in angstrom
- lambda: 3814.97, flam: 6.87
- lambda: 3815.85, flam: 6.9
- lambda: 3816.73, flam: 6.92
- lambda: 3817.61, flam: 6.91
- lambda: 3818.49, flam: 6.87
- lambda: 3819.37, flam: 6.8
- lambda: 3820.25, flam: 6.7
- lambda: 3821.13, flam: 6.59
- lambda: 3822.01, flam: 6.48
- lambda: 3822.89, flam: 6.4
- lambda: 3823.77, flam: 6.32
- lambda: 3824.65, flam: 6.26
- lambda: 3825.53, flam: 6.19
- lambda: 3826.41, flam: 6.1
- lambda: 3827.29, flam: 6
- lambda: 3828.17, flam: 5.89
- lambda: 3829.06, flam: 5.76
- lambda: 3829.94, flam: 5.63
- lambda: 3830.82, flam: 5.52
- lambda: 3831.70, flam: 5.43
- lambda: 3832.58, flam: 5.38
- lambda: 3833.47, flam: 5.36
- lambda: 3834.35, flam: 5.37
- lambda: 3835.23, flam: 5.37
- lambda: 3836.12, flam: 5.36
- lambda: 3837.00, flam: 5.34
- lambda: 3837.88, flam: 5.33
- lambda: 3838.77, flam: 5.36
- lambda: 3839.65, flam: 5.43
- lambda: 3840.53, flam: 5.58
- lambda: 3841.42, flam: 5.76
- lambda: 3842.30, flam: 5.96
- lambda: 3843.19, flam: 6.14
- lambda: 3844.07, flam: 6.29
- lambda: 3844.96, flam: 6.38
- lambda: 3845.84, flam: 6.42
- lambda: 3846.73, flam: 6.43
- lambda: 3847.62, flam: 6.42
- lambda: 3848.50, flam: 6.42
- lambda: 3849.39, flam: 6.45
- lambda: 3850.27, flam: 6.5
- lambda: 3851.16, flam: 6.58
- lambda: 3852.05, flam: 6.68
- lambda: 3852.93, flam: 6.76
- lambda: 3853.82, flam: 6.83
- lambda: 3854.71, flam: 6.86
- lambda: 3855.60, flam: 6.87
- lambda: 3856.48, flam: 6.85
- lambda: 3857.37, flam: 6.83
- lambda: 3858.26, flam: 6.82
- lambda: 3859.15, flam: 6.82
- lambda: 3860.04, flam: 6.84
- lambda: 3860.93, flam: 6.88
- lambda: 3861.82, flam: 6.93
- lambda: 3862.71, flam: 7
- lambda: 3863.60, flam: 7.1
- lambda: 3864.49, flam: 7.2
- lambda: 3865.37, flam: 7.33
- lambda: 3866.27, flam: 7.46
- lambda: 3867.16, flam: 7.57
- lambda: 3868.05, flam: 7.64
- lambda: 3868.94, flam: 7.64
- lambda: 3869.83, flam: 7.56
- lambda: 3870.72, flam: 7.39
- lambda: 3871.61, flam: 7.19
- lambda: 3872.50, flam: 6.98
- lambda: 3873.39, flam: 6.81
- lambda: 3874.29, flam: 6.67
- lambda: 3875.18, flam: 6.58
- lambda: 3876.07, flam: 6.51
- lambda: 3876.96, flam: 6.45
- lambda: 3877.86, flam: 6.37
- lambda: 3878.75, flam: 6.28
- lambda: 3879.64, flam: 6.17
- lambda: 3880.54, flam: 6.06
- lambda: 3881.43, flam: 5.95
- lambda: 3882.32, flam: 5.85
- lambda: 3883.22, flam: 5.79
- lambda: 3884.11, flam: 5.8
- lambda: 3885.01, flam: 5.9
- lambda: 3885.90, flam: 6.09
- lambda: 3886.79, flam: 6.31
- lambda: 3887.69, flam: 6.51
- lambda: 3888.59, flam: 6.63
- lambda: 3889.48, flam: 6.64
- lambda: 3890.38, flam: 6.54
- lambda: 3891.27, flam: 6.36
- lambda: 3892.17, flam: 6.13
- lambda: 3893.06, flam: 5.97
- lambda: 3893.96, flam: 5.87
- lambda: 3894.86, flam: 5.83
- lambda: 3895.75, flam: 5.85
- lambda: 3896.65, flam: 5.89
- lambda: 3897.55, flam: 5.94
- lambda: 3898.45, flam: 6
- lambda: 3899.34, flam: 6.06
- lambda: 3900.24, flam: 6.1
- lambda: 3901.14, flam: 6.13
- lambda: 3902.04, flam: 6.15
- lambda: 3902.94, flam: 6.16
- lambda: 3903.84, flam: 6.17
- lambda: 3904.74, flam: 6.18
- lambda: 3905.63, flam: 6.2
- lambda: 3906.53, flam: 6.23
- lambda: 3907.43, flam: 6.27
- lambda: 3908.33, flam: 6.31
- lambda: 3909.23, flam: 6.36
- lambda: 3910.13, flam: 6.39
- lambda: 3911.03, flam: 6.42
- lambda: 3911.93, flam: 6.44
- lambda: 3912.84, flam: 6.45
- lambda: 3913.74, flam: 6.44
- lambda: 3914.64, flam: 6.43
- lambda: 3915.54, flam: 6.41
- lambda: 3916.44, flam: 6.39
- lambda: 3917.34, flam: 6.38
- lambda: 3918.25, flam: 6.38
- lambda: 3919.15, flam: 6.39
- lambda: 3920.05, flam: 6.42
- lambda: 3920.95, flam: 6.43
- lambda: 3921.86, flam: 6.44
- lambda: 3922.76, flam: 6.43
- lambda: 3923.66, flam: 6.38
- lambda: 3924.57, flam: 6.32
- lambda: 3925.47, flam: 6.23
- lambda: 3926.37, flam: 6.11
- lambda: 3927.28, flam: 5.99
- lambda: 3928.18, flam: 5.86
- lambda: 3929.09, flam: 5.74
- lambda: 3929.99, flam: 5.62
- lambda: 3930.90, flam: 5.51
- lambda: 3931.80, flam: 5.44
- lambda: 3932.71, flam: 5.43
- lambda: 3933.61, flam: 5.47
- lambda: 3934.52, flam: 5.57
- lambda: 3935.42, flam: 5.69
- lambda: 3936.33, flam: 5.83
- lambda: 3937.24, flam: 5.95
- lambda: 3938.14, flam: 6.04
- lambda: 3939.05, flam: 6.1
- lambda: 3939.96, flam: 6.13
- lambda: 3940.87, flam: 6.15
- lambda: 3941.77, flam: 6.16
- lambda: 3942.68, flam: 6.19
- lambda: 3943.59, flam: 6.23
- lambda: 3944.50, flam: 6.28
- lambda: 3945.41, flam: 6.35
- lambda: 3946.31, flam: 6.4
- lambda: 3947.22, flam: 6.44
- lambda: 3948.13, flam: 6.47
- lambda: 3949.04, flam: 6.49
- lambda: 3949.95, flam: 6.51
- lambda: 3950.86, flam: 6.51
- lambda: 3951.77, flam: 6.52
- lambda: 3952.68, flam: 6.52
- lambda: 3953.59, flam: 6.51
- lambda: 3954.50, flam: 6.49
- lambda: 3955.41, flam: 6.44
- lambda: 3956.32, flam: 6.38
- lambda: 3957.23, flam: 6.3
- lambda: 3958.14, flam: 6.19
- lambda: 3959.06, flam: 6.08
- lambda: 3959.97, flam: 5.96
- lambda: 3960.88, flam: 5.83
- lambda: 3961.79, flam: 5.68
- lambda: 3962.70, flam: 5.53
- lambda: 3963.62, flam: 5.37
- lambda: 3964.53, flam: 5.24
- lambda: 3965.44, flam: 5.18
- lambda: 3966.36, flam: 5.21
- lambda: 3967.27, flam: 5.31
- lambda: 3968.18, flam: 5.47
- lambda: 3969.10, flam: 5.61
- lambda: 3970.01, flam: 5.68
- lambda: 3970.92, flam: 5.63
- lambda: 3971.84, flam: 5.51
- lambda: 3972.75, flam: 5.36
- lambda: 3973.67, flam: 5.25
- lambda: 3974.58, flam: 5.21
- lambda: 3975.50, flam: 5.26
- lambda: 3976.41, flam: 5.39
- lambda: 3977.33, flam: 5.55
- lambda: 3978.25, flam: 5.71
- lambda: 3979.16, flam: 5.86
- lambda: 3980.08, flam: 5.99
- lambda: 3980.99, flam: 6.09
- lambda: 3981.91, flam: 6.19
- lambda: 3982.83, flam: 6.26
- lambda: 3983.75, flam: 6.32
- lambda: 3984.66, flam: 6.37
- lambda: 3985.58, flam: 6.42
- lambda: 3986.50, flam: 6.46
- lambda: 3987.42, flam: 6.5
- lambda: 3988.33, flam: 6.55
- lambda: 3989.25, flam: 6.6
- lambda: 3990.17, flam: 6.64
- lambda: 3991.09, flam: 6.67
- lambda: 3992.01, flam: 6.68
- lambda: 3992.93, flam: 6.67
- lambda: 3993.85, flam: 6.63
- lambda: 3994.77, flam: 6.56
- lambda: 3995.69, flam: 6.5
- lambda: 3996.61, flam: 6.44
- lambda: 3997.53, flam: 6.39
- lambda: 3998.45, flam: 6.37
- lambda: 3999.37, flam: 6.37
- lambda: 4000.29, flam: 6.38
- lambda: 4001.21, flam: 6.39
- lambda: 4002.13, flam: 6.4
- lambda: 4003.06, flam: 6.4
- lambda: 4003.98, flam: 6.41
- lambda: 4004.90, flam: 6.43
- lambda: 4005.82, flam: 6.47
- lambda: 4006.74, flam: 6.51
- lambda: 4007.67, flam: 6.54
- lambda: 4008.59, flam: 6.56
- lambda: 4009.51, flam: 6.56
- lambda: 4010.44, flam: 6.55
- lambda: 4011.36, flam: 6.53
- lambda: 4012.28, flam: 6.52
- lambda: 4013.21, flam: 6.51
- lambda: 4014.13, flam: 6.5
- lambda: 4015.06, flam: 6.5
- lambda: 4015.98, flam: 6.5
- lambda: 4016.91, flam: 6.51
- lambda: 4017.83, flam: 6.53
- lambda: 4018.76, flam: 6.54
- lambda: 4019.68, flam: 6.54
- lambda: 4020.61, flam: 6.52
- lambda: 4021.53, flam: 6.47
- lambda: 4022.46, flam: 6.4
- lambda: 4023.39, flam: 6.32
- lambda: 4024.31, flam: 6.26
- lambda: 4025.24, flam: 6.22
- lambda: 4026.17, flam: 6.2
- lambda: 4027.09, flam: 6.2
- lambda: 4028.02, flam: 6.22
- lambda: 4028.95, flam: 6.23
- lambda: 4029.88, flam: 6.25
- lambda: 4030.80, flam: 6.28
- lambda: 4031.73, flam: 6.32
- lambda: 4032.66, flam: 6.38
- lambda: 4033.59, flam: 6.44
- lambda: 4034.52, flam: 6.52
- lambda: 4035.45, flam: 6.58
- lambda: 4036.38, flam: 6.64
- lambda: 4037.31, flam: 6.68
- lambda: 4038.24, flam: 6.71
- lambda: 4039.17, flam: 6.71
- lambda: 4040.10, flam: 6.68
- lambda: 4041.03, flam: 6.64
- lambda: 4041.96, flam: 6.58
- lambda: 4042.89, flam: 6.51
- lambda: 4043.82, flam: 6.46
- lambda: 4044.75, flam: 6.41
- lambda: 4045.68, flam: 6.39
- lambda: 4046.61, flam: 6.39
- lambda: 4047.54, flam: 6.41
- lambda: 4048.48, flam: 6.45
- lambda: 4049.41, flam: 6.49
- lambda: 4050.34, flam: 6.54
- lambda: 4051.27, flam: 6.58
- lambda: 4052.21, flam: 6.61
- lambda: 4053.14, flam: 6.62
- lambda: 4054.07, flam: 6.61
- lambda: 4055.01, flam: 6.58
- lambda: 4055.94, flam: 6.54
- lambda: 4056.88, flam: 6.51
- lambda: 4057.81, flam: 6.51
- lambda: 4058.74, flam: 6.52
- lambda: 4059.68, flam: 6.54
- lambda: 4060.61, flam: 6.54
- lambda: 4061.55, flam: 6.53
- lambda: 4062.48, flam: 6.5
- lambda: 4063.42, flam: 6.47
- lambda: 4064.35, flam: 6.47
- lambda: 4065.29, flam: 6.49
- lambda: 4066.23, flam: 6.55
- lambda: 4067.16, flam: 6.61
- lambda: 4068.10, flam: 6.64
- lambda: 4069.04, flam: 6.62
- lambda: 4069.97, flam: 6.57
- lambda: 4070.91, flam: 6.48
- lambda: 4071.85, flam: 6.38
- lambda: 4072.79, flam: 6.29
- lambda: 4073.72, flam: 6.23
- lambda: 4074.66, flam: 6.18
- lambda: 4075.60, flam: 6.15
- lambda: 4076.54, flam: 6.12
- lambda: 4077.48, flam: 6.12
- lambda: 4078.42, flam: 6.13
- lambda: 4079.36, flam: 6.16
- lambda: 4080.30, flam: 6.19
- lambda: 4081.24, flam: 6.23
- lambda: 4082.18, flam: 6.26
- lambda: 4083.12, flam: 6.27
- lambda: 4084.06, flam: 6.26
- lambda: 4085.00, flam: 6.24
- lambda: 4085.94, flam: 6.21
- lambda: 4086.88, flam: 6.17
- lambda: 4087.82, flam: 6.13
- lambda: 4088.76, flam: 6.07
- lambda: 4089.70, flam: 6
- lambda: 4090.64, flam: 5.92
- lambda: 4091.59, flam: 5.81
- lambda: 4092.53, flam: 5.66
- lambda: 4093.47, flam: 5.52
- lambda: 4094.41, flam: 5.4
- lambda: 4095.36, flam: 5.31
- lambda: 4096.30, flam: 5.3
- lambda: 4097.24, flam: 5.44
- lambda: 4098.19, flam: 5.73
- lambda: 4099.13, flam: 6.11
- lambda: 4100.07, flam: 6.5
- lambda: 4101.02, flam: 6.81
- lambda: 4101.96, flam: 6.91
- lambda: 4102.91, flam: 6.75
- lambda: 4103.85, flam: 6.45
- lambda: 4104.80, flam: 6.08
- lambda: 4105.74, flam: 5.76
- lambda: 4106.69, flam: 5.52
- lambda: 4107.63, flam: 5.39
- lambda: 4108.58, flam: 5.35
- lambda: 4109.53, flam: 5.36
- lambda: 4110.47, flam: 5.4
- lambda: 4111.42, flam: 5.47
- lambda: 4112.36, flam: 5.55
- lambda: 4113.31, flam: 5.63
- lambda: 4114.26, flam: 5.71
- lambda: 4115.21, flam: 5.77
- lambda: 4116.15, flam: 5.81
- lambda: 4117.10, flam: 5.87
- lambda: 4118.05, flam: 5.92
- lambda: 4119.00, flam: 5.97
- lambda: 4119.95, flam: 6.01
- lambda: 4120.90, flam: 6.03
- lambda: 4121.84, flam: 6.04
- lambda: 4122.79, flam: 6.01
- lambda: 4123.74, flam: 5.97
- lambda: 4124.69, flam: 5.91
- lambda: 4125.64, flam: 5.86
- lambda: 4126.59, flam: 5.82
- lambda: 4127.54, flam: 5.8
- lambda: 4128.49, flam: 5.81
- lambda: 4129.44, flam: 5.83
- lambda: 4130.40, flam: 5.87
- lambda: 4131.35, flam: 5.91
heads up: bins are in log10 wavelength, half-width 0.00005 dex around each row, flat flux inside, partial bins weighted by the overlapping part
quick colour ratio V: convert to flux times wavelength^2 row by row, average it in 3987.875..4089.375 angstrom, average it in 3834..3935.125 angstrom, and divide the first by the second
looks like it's 1.10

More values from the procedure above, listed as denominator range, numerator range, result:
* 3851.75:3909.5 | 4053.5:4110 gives 1.05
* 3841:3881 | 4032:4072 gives 1.07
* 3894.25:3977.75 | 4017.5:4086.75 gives 1.13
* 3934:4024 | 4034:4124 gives 1.05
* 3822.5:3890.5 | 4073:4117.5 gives 1.05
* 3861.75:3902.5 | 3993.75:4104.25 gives 1.07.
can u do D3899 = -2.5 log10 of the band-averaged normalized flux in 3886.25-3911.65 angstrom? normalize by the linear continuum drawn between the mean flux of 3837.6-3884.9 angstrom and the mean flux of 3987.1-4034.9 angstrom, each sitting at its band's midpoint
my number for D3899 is 0.06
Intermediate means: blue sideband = 6.58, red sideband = 6.45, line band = 6.2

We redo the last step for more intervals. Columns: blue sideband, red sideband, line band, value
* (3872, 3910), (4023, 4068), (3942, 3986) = 0.07 mag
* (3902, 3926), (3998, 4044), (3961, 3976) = 0.18 mag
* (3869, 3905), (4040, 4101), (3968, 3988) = 0.08 mag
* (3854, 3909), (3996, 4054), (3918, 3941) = 0.09 mag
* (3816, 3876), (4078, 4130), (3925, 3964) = 0.03 mag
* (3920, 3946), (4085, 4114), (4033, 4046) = -0.11 mag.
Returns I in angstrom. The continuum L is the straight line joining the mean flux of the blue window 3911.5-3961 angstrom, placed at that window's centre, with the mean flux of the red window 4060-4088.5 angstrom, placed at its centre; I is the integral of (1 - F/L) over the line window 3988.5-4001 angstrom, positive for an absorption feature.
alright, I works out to -0.6 angstrom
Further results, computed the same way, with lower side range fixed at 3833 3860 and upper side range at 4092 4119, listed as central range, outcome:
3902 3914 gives -0.4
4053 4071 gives -2.1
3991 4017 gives -2.3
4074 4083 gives -0.5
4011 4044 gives -3.0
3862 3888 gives -2.3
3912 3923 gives -0.6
